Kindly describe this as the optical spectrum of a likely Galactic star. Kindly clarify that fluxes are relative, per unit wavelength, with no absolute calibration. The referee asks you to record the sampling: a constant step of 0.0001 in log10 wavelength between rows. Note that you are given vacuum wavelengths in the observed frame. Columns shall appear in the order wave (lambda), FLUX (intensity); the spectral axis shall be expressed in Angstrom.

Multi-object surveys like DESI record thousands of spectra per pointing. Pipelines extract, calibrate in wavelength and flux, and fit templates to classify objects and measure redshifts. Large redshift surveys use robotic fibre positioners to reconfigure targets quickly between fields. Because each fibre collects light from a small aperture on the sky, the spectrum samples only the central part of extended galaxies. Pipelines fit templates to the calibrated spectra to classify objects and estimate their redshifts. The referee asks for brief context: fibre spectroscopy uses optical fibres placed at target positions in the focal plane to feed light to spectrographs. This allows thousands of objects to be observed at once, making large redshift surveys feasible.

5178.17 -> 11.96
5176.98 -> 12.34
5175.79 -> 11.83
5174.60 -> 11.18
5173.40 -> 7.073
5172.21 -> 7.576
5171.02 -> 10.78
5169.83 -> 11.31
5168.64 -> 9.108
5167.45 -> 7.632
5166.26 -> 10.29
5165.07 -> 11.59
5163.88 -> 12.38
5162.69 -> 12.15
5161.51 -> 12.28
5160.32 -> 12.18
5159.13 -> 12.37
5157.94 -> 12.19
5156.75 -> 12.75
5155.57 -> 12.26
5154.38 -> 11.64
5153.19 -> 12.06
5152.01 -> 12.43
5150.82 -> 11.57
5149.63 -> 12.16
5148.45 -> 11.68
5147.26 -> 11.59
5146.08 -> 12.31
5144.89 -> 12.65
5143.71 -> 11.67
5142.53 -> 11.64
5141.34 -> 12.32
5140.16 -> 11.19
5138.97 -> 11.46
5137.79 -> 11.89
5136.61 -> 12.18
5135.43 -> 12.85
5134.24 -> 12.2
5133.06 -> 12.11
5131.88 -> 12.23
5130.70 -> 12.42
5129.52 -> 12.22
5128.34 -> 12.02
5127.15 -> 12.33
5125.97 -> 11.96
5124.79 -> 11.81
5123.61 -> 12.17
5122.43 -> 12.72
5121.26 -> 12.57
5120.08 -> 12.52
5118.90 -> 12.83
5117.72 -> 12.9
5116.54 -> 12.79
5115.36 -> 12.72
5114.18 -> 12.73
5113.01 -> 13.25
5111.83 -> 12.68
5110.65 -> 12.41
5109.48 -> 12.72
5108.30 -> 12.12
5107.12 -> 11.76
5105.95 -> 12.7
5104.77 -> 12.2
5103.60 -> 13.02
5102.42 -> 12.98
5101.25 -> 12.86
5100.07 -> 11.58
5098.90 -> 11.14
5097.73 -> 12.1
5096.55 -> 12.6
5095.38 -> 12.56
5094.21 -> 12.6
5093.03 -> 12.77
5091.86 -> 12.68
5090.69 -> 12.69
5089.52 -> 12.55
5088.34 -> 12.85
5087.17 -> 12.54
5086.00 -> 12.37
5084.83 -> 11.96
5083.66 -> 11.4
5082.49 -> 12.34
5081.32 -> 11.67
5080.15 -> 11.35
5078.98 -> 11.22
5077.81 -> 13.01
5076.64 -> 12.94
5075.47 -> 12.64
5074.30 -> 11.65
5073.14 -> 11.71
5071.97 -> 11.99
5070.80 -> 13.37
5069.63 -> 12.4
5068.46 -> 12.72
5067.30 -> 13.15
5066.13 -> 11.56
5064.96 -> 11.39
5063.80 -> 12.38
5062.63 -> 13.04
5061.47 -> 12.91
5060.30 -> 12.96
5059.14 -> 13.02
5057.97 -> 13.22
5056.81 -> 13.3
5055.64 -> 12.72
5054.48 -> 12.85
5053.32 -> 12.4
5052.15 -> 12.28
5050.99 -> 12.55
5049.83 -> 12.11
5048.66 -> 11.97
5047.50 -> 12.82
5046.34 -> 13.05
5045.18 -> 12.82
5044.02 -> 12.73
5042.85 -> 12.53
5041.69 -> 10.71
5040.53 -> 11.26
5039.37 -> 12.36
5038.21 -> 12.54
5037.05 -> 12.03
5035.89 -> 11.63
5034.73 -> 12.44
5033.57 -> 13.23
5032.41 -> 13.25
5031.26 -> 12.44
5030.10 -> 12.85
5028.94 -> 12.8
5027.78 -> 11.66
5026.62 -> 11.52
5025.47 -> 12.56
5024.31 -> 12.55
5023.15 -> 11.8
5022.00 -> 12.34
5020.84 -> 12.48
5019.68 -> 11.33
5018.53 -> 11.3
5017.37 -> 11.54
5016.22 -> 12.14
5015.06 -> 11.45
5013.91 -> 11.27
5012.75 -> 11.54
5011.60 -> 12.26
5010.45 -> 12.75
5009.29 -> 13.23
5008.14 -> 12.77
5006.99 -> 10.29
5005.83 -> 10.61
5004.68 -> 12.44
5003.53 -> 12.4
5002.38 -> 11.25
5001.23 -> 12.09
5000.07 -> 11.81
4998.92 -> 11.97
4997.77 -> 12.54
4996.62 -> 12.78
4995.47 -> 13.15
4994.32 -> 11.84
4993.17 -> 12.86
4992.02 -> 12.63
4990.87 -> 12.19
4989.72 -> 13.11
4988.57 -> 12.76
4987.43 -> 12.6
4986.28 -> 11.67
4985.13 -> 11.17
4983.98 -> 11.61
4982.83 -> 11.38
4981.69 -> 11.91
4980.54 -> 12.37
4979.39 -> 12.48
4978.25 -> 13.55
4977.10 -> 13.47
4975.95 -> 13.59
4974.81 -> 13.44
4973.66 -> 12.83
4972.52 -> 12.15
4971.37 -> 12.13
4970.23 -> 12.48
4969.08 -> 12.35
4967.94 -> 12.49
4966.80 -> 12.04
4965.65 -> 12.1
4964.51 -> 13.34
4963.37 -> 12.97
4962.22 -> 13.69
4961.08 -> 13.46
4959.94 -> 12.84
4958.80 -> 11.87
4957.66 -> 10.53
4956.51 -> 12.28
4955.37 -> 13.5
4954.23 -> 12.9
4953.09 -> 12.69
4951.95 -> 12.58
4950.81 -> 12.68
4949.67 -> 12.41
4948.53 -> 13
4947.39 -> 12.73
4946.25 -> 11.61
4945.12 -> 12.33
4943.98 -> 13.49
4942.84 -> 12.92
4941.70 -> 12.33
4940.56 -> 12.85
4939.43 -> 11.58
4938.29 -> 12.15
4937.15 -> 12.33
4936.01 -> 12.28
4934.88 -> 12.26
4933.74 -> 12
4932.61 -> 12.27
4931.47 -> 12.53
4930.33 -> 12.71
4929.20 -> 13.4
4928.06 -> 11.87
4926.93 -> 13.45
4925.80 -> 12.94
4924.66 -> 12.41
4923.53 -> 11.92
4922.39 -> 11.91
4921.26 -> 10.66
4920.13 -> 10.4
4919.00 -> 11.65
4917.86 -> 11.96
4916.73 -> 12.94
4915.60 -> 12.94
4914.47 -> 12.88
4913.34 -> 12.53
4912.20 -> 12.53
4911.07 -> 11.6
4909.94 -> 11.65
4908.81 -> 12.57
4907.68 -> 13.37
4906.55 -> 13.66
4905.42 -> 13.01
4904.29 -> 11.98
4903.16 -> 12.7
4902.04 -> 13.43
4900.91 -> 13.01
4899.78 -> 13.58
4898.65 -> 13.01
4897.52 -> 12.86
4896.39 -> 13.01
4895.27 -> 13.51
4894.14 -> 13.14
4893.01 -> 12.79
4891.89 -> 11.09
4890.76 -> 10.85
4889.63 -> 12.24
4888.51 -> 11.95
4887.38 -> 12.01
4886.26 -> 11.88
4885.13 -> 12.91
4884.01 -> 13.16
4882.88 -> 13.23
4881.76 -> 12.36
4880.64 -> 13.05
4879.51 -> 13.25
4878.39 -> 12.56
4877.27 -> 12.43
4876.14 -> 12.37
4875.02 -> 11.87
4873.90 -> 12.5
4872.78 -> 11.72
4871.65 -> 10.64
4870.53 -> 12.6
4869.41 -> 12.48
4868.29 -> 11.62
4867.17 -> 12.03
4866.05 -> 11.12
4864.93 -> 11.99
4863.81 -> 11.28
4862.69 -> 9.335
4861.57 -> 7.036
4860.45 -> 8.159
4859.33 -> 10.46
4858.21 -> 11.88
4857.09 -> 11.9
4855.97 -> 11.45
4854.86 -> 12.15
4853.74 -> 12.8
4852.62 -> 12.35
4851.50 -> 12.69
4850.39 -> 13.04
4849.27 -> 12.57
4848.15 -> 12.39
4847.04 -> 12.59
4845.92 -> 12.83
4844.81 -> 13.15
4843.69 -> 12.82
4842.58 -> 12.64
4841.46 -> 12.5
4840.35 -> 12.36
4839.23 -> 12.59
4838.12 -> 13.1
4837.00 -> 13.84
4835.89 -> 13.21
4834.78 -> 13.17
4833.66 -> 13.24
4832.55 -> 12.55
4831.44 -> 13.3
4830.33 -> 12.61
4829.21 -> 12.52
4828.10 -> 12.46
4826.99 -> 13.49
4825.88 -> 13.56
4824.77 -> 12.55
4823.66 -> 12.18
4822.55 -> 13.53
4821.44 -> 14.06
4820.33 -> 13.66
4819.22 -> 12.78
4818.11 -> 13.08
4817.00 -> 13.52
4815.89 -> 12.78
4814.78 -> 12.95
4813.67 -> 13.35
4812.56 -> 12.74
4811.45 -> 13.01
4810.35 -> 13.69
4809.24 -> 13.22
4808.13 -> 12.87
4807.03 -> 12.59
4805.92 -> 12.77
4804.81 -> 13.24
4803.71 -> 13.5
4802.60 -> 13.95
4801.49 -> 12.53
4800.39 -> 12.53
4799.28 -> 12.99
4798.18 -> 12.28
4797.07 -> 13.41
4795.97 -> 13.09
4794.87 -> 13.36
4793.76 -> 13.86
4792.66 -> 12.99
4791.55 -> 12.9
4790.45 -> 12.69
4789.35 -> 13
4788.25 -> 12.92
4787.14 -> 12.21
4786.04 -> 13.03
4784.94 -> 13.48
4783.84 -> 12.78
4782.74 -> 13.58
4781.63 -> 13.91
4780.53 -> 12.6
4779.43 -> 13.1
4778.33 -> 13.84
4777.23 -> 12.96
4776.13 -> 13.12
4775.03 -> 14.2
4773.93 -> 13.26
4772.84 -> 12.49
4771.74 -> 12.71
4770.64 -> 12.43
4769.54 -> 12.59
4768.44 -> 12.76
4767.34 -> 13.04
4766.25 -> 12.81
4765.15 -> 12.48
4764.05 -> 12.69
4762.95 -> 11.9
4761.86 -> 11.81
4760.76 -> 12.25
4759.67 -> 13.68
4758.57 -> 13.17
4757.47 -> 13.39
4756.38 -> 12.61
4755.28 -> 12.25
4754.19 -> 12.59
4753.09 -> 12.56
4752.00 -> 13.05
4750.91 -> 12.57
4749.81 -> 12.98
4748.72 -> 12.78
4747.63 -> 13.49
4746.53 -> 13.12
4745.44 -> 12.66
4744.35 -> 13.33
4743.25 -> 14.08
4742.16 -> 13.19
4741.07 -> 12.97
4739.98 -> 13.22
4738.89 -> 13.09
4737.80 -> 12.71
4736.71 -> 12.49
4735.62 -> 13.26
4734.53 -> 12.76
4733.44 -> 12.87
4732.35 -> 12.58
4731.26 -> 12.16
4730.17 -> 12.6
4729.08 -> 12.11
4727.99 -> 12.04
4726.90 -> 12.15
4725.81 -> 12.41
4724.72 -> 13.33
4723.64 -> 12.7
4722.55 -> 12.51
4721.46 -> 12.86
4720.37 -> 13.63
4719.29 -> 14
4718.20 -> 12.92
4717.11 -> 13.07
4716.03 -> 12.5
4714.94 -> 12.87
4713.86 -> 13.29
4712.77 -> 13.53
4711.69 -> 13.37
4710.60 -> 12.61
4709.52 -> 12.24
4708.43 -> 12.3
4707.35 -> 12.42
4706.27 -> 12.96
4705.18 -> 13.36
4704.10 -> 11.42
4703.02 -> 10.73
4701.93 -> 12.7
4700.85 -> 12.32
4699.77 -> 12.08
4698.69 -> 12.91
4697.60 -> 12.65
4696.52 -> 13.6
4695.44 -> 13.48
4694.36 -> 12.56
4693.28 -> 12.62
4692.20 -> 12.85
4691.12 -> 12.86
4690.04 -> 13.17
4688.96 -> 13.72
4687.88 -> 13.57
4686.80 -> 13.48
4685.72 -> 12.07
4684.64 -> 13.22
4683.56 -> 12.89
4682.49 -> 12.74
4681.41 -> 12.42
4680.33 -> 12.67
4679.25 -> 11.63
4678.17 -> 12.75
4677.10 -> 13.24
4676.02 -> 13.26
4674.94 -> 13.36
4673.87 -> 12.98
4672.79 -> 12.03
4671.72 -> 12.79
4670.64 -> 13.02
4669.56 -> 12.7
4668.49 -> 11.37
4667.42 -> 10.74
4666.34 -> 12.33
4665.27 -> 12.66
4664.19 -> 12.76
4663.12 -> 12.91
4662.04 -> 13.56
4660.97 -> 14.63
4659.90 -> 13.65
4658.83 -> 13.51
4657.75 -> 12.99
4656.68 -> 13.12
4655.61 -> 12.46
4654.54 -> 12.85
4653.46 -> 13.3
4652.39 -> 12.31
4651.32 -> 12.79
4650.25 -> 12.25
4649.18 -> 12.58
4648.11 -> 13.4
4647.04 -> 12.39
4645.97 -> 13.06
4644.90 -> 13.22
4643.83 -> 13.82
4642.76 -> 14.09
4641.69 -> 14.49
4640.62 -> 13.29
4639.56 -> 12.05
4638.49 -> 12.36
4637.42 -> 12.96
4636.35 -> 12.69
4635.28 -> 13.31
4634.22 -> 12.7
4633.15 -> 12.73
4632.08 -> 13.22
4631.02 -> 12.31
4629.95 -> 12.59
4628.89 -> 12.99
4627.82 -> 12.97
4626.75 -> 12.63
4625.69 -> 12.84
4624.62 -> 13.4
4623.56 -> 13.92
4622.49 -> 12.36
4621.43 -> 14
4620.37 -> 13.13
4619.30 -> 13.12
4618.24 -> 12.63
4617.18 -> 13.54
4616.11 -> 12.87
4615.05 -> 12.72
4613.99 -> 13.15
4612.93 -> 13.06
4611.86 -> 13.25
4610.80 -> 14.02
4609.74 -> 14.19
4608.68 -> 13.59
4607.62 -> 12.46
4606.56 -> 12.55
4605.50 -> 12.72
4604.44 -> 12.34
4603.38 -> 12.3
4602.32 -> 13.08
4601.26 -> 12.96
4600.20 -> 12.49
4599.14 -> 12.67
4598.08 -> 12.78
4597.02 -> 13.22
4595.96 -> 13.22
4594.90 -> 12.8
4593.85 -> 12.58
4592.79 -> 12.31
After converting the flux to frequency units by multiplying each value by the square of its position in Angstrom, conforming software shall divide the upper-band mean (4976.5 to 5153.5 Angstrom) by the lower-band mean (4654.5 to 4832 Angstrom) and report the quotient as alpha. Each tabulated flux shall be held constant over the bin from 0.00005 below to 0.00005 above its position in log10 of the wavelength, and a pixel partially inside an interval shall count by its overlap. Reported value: 1.1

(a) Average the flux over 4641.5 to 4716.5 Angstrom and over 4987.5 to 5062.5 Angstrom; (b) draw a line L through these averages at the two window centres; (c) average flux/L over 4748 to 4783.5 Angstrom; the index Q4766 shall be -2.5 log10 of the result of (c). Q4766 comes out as -0.02 mag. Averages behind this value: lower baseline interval 12.8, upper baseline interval 12.3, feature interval 12.9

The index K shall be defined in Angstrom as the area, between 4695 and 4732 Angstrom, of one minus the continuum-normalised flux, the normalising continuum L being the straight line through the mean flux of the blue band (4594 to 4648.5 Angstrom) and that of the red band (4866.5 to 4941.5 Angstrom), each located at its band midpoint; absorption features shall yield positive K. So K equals 0.4 Angstrom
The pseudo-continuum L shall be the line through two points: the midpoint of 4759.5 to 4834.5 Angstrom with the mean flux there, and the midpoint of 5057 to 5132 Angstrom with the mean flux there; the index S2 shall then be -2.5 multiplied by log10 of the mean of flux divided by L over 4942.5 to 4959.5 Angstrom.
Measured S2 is 0.02 mag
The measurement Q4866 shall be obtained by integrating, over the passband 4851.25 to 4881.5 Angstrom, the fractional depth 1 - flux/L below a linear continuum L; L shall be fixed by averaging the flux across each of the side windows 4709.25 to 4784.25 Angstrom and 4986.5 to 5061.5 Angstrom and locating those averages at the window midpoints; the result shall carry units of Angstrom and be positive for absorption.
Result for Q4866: 2.44 Angstrom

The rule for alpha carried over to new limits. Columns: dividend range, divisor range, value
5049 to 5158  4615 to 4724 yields 1.14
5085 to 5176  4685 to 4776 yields 1.10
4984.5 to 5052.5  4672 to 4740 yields 1.09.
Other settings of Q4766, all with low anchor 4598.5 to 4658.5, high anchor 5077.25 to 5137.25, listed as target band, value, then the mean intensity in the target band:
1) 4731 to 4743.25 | -0.01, 12.9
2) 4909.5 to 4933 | 0.03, 12.2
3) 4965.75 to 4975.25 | 0.01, 12.5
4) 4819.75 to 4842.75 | -0.02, 13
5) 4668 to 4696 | 0.01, 12.8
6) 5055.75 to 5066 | -0.02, 12.7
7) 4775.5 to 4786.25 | -0.04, 13.3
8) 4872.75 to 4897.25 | 0.02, 12.5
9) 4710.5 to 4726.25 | -0.02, 13.1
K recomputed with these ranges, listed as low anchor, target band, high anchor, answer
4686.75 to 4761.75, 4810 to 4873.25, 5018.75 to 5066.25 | 1.5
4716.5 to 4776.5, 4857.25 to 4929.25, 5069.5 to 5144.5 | 2.8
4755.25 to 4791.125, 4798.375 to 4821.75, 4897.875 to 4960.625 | -0.6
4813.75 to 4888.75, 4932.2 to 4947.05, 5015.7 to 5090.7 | 0.0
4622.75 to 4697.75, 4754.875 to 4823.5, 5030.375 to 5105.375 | -1.4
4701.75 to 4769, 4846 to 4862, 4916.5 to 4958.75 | 1.2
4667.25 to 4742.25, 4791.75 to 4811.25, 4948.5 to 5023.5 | -0.8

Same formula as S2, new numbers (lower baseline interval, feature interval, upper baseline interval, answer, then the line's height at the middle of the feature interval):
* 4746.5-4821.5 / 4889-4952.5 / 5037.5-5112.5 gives 0.020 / 12.7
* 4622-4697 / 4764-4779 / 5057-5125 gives -0.015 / 12.8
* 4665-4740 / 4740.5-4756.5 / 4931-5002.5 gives -0.024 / 12.7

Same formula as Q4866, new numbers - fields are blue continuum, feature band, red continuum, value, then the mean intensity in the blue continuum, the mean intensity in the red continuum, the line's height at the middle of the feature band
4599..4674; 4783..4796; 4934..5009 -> -0.3 Angstrom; 12.9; 12.4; 12.7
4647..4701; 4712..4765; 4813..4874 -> -0.8 Angstrom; 12.8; 12.3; 12.6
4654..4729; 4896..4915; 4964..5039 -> -0.5 Angstrom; 12.8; 12.3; 12.4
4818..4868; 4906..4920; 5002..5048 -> -0.2 Angstrom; 12.3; 12.1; 12.2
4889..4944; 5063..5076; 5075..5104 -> 0.1 Angstrom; 12.5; 12.3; 12.3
